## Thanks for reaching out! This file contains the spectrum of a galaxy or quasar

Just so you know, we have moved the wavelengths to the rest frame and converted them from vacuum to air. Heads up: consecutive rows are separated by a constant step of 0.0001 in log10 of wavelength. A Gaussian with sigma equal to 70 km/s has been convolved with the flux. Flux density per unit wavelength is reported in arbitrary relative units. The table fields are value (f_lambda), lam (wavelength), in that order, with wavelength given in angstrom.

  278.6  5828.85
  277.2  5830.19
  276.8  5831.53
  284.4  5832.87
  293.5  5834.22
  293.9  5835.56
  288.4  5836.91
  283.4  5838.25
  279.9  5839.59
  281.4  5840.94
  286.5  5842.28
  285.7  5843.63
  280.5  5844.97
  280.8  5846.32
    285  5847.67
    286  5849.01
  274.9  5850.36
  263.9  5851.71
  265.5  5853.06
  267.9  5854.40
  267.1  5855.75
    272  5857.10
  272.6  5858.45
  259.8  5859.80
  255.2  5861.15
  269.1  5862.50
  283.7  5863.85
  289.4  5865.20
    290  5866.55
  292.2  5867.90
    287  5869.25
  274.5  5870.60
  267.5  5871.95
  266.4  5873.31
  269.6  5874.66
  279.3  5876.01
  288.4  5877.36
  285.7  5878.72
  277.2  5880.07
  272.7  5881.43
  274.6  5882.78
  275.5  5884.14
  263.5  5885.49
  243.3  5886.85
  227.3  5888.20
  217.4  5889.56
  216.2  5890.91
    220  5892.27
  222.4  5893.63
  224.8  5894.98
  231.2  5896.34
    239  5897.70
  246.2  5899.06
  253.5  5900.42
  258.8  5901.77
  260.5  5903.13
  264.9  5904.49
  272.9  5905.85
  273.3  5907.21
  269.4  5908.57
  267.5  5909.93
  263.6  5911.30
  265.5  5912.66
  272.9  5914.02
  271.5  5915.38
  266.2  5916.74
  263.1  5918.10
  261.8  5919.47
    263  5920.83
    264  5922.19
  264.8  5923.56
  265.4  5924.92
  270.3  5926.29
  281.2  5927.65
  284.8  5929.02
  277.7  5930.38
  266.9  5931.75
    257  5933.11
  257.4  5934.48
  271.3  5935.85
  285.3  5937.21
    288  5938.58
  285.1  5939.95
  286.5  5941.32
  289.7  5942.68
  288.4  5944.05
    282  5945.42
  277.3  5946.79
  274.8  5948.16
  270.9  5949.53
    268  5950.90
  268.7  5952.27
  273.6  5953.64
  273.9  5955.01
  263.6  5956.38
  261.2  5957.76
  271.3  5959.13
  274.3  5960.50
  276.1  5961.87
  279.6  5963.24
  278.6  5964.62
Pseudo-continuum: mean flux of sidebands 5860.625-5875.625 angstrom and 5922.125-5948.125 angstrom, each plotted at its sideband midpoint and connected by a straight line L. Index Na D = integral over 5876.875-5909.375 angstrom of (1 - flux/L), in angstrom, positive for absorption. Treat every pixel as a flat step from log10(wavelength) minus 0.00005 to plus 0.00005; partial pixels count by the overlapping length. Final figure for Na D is 2.8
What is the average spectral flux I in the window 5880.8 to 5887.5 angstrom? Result 266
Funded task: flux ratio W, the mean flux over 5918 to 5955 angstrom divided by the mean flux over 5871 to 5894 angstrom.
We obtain 1.1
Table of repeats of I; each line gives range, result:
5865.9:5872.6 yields 283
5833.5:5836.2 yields 293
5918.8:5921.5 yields 263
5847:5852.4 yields 277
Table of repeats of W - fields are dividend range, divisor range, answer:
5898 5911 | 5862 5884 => 0.94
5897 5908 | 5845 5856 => 0.94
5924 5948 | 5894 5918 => 1.07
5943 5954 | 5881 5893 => 1.13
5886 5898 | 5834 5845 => 0.79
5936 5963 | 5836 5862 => 1.00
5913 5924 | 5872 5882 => 0.96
